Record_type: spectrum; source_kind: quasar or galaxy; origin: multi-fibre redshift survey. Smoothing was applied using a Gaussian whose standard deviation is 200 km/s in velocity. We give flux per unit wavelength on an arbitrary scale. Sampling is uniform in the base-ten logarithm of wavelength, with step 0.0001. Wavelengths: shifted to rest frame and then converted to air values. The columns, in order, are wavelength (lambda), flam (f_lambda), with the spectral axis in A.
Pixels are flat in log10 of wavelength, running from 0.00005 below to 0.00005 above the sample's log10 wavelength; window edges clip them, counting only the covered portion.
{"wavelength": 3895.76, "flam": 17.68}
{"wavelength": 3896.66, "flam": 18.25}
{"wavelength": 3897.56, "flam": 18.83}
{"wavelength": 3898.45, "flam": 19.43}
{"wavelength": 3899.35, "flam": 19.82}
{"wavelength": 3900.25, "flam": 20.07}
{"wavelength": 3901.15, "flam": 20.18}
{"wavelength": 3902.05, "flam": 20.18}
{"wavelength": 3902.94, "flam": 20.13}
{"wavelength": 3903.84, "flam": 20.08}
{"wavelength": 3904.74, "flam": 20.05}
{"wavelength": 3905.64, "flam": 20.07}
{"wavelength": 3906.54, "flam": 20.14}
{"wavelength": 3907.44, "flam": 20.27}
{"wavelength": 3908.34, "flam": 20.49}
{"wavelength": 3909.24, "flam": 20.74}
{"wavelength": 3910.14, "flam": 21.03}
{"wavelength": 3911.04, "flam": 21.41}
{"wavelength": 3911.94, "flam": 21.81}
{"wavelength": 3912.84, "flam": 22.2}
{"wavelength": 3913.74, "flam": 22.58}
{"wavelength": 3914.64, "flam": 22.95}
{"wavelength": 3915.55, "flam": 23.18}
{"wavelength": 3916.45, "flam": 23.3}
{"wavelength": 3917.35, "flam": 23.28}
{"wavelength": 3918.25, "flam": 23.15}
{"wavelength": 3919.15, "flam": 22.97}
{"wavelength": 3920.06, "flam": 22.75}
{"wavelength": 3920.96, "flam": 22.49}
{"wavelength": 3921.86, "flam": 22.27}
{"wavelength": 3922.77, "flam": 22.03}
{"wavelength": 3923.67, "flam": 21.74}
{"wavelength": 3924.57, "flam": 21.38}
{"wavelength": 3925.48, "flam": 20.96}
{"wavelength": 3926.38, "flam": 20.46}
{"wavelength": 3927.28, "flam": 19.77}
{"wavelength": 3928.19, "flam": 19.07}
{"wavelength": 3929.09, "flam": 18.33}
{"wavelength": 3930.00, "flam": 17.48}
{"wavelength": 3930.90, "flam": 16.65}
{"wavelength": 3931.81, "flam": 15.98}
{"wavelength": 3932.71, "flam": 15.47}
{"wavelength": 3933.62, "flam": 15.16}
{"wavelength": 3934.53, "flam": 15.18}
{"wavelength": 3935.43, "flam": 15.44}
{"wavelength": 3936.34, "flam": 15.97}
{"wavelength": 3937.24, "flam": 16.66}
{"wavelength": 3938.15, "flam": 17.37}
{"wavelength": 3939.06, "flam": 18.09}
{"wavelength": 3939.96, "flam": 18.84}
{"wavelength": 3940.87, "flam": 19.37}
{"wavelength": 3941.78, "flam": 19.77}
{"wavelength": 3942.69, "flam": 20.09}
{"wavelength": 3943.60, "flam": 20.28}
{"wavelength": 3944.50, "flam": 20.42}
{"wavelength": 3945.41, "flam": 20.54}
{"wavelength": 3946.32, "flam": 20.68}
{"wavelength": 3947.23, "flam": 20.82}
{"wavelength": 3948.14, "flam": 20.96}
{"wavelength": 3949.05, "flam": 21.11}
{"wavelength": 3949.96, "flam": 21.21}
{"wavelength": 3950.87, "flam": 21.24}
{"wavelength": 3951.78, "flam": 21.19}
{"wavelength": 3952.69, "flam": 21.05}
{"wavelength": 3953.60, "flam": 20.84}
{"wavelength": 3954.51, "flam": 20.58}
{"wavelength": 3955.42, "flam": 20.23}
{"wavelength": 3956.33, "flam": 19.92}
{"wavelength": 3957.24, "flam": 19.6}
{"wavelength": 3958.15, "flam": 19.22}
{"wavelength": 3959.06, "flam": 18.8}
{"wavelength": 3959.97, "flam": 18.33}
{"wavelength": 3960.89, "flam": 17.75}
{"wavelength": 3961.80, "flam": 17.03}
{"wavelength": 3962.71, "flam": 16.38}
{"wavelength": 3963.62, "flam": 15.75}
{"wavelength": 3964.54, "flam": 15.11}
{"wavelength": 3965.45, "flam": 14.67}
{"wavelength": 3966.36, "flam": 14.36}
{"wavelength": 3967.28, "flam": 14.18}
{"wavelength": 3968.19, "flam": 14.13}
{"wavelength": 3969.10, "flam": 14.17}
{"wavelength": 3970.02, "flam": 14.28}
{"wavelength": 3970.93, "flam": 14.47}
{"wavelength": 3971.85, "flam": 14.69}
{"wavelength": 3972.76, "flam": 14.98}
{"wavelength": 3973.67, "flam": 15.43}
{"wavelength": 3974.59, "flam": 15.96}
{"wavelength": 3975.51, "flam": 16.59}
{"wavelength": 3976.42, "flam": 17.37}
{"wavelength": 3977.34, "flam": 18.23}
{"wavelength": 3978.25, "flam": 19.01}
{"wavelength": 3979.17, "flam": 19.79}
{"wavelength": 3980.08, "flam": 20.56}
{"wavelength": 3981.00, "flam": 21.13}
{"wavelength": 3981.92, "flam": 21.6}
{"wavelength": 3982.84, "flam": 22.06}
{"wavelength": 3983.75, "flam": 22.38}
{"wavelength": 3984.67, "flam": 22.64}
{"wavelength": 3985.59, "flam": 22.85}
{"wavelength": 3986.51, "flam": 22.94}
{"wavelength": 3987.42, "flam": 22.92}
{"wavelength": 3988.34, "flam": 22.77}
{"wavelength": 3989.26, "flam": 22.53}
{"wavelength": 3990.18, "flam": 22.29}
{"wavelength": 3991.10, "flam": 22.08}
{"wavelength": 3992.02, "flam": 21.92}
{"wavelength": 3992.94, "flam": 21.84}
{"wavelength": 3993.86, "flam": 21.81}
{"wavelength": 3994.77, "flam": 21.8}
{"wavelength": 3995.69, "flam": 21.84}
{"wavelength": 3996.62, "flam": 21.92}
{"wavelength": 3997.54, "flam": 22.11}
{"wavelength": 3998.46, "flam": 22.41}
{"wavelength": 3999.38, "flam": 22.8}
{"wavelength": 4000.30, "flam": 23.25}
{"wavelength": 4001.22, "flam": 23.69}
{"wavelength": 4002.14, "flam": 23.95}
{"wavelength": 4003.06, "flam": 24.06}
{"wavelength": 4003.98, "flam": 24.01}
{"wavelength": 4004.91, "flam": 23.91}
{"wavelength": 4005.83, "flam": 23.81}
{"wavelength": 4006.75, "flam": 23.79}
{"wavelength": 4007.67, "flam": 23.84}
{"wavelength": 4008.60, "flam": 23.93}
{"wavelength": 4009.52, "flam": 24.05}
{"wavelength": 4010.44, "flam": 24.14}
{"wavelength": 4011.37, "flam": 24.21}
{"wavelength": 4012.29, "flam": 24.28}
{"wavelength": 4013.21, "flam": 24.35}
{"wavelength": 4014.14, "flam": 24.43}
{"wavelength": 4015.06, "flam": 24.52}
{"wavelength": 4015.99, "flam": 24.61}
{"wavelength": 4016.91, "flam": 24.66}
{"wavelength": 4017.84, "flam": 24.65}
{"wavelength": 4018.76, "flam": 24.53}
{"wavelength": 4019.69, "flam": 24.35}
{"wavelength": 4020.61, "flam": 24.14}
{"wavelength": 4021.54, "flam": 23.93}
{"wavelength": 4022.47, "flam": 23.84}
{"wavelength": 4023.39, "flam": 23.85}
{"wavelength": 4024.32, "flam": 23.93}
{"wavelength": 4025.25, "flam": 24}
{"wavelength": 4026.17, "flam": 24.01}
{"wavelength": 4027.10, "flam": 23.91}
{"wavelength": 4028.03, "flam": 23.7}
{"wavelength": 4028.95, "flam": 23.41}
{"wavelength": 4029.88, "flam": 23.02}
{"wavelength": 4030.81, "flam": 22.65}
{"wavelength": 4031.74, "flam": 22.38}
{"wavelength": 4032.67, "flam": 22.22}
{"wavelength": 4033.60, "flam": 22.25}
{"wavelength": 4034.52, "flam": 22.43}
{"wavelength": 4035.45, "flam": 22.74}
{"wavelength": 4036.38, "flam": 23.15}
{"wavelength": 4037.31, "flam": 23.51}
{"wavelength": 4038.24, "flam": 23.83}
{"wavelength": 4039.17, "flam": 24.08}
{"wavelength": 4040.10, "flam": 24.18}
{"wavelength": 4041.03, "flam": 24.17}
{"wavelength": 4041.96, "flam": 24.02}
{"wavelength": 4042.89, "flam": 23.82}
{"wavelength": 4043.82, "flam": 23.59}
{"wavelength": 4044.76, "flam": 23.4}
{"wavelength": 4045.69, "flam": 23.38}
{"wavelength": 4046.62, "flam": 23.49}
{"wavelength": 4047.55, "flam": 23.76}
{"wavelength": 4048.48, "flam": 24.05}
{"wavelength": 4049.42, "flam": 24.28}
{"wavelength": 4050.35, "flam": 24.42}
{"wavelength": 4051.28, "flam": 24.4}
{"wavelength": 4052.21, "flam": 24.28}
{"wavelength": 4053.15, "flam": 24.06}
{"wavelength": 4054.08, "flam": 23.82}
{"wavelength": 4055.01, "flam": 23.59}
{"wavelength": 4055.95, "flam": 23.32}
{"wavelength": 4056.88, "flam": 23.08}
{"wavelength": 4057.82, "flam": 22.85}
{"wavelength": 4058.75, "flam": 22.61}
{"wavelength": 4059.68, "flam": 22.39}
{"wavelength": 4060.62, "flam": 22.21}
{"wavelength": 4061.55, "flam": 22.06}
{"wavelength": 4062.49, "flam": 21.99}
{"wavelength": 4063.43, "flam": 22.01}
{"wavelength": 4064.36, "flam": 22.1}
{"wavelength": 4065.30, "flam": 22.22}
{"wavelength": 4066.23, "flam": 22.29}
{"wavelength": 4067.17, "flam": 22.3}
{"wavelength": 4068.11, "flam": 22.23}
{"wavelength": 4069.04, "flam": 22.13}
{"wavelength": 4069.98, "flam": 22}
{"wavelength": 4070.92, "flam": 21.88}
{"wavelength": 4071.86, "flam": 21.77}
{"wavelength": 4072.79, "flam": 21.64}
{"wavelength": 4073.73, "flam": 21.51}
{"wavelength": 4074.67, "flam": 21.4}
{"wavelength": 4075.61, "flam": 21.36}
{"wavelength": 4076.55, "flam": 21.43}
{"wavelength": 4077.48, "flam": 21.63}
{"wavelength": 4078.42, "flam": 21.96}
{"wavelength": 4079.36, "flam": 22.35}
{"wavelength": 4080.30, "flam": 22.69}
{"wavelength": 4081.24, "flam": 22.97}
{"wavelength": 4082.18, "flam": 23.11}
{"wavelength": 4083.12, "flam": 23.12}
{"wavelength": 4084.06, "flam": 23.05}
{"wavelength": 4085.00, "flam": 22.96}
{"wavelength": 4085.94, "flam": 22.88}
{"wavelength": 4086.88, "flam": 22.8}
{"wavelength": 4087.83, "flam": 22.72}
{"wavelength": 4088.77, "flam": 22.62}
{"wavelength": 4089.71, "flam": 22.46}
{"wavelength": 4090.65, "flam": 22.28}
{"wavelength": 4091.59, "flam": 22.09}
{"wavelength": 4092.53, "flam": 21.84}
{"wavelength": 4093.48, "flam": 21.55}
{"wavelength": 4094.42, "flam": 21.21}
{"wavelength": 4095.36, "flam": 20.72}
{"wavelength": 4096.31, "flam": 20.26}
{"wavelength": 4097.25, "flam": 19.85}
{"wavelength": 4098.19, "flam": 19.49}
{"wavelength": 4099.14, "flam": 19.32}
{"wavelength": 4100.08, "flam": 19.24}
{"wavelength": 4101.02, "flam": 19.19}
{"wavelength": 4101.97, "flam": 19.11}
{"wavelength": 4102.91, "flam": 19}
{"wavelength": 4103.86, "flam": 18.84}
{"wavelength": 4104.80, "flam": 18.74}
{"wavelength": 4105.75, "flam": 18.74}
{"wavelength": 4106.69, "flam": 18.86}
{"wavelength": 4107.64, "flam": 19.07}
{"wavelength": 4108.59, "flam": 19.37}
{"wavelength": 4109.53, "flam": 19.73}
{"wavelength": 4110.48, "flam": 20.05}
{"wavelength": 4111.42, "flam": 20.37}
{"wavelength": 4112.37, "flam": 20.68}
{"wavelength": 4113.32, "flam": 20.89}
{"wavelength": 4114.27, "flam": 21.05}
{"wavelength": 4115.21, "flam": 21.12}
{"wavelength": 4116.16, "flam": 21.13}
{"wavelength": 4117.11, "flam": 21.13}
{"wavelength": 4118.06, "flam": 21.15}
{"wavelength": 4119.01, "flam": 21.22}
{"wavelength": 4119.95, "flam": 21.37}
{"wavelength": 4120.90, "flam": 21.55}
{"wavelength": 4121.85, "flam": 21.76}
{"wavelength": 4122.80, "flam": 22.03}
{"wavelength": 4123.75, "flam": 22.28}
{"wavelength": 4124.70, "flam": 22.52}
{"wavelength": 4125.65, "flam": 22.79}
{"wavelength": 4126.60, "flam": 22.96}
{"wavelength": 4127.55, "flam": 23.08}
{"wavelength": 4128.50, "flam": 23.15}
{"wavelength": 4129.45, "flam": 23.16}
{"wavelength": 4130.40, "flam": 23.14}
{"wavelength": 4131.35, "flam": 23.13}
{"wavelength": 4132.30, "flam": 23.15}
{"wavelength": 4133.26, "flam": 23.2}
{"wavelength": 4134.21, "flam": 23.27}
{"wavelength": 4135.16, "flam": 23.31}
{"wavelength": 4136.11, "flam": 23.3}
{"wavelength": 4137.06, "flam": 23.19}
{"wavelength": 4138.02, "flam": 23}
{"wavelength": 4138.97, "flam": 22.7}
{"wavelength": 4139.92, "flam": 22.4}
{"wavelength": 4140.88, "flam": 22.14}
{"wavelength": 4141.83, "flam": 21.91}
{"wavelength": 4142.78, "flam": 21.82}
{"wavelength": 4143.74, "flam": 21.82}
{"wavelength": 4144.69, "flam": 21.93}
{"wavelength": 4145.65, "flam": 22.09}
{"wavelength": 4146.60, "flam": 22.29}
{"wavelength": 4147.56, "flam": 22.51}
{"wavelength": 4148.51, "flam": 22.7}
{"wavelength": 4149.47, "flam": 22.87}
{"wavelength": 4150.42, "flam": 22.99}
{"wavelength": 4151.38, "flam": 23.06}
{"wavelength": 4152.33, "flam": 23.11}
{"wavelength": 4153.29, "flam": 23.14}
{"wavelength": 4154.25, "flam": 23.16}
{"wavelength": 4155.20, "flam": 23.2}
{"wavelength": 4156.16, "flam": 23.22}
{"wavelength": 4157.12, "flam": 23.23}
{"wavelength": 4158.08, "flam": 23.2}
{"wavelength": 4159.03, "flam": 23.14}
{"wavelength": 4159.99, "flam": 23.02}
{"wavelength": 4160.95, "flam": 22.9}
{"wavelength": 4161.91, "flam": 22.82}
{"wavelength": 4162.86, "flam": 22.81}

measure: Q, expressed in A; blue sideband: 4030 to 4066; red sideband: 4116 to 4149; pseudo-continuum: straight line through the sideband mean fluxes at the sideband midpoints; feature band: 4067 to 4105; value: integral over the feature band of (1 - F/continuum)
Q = 2.3 A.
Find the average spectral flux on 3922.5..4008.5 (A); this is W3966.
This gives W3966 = 19.6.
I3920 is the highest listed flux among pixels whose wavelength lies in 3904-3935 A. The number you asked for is 23.3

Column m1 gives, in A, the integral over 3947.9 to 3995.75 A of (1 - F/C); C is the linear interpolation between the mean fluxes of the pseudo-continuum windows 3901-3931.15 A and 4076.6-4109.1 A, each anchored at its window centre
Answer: 4.37 A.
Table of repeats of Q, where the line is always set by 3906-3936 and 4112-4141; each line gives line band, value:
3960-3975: 4.0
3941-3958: 0.1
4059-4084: -0.4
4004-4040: -4.2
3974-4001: -0.4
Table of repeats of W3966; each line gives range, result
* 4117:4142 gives 22.5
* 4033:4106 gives 22.3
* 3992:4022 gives 23.6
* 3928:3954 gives 18.8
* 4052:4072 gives 22.6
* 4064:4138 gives 21.6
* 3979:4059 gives 23.3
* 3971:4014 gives 21.7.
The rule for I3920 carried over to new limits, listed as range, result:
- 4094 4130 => 23.16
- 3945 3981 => 21.24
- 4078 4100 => 23.12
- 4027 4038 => 23.91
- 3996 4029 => 24.66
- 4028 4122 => 24.42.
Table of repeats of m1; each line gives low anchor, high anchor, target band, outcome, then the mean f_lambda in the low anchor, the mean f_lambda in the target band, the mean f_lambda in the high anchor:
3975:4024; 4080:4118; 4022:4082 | -3.30 A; 22.7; 23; 20.9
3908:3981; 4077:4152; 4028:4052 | -3.47 A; 19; 23.5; 21.7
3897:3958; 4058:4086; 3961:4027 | -0.19 A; 20.1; 21.2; 22.2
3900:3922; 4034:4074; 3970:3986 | 2.58 A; 21.5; 18.7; 23.1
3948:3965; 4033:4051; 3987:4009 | -1.56 A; 19.2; 22.9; 23.6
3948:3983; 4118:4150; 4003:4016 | -3.35 A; 18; 24.1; 22.5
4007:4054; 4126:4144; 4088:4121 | 3.83 A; 23.8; 20.4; 22.8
